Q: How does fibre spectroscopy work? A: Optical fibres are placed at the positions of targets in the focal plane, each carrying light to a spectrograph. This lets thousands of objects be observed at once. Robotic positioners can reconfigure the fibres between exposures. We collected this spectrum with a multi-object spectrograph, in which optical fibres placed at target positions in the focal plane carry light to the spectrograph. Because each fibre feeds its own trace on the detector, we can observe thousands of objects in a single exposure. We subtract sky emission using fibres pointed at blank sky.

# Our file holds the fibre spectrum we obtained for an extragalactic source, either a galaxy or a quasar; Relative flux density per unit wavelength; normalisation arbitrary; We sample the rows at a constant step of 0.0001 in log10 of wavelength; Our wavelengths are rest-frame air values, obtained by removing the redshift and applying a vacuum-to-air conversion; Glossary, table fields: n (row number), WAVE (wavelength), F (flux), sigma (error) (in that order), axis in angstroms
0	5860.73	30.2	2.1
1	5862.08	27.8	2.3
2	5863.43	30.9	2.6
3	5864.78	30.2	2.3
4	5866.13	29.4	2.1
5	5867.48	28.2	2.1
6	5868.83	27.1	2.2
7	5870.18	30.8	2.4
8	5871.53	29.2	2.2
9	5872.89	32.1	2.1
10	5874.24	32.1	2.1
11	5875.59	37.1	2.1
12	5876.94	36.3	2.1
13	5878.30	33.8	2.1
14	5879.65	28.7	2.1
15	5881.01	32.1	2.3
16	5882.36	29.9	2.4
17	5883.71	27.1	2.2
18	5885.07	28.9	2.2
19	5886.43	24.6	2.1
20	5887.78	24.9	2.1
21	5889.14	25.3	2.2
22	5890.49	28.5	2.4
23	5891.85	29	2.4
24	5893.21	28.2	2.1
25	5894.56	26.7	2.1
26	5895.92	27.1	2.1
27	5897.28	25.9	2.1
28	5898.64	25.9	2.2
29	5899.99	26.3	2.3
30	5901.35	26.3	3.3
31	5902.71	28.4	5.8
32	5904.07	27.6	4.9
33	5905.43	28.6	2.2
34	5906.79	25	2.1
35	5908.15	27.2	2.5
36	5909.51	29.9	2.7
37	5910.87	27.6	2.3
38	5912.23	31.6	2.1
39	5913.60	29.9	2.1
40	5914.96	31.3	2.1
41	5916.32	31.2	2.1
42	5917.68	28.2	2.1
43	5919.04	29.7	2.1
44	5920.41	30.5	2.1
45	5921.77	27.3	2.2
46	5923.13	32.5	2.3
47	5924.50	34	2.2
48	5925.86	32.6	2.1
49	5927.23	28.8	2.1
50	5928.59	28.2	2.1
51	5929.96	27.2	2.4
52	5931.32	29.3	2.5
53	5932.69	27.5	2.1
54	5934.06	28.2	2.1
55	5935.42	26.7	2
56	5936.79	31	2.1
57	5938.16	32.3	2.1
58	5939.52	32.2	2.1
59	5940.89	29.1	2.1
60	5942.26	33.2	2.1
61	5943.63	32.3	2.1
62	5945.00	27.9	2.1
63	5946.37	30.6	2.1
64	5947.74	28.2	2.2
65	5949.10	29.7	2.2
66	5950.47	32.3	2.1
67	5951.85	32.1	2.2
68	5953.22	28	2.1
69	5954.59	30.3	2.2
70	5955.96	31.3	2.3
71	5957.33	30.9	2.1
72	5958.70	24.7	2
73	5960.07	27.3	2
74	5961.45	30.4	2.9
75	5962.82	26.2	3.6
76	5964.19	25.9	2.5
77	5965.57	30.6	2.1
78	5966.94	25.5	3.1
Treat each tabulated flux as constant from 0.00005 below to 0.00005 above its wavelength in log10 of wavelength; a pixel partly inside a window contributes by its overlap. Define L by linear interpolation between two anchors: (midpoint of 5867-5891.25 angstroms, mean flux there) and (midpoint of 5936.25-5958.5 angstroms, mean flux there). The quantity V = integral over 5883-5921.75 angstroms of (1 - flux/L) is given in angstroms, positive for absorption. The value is 2.8 angstroms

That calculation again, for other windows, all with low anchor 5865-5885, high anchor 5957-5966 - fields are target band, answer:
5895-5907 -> 1.2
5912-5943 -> -1.1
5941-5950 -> -0.6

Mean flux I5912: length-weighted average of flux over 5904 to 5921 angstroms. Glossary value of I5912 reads 29.1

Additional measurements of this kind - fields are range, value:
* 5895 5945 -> 29.2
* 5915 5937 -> 29.6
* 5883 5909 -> 26.9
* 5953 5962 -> 29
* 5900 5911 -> 27.5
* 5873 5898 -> 29.3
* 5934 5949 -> 30.2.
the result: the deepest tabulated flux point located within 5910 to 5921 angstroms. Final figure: 27.6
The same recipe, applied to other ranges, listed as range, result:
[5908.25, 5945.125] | 26.7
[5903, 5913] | 25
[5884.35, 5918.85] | 24.6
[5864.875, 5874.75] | 27.1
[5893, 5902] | 25.9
